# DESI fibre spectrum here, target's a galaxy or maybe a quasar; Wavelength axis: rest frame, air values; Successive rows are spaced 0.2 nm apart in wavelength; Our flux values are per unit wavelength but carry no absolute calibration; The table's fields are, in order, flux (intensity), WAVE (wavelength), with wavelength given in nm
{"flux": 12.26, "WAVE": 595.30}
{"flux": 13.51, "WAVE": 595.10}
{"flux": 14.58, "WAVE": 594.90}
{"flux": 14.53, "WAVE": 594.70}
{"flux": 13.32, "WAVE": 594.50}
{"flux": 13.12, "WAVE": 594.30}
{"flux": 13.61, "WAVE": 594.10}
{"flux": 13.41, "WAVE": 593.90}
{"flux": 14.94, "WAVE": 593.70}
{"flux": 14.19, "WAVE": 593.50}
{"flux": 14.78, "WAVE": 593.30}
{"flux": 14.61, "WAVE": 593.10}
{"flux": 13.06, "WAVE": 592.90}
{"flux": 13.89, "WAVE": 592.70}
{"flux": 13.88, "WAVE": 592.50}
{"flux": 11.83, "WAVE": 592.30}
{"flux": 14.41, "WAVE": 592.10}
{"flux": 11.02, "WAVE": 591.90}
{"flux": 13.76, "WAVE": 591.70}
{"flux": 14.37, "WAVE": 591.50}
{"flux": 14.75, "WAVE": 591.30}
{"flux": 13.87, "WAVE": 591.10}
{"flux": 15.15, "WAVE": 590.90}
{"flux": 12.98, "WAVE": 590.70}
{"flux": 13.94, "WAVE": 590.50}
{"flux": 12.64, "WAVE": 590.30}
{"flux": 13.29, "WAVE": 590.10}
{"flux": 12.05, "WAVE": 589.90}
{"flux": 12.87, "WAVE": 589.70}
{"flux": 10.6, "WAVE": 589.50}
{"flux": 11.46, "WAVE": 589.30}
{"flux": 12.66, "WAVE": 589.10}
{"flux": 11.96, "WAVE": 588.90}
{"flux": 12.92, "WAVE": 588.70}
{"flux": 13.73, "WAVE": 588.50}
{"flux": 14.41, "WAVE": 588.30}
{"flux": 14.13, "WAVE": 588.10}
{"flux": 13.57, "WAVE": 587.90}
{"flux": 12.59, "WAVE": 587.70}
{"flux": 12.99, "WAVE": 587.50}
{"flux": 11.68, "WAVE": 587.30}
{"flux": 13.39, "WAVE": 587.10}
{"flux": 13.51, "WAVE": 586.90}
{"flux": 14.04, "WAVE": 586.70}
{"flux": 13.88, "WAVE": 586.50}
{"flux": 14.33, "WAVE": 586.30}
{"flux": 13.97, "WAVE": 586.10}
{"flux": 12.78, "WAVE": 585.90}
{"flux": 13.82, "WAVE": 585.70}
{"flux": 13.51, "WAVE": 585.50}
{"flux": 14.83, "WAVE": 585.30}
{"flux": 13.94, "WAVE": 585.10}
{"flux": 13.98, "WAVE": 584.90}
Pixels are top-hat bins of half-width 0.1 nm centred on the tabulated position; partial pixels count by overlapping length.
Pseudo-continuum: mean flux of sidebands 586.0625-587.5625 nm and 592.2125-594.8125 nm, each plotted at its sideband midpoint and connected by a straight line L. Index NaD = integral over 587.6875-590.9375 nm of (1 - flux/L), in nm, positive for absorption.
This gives 0.15 nm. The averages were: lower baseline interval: 13.5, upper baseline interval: 13.8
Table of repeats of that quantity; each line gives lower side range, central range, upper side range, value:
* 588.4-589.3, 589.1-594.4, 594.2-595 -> -0.041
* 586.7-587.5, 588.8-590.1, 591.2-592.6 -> 0.117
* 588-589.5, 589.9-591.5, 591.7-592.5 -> -0.114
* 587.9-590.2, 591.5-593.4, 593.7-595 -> -0.007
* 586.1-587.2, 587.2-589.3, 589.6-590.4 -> 0.049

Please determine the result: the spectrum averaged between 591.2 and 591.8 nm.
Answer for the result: 14.3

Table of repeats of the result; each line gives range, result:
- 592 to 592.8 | 13.5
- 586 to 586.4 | 14.2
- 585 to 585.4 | 14.4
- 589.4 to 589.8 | 11.7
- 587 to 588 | 12.8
